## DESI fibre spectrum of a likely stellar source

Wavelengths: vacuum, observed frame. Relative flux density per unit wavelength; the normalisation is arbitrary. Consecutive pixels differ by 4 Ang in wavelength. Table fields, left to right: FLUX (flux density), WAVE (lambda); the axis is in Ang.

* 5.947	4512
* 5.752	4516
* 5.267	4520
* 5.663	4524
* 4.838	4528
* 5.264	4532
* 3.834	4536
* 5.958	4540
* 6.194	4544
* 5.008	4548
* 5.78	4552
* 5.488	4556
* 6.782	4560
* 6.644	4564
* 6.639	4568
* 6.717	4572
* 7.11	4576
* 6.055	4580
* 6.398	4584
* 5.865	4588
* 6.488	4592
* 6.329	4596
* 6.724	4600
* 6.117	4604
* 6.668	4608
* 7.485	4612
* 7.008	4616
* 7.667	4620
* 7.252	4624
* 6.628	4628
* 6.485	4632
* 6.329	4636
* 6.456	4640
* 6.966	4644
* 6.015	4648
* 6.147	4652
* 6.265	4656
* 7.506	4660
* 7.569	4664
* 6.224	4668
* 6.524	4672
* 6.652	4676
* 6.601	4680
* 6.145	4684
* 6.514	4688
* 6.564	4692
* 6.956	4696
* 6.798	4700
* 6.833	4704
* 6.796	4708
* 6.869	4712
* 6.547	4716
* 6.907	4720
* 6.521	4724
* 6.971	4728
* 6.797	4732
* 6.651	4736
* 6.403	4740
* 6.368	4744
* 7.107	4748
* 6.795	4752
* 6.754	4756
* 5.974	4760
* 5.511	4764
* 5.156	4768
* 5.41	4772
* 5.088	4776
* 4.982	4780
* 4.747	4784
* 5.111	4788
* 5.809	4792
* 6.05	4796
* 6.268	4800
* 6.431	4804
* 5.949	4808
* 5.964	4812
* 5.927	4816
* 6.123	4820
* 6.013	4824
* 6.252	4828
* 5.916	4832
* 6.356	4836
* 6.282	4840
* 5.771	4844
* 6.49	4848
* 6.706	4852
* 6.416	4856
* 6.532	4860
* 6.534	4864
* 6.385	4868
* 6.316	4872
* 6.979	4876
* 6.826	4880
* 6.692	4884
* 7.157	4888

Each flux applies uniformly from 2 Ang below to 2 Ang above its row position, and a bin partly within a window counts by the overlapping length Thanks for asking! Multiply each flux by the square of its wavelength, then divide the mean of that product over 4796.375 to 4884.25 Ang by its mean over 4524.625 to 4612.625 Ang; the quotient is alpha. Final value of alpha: 1.16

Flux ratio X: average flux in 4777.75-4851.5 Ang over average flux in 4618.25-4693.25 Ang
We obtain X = 0.89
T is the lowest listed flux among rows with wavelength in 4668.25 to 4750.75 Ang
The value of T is 6.145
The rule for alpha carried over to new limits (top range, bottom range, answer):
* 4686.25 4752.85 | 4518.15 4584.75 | 1.24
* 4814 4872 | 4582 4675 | 1.03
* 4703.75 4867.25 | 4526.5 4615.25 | 1.11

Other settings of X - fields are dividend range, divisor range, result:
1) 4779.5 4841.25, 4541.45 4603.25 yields 0.94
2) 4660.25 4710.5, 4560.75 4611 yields 1.03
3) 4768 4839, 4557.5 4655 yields 0.87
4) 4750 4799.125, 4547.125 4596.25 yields 0.90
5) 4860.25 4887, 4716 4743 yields 0.99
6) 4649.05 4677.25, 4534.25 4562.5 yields 1.19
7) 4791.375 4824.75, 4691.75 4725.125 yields 0.90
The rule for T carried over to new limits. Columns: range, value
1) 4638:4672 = 6.015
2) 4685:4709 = 6.514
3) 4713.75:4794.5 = 4.747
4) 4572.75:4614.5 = 5.865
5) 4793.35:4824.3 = 5.927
